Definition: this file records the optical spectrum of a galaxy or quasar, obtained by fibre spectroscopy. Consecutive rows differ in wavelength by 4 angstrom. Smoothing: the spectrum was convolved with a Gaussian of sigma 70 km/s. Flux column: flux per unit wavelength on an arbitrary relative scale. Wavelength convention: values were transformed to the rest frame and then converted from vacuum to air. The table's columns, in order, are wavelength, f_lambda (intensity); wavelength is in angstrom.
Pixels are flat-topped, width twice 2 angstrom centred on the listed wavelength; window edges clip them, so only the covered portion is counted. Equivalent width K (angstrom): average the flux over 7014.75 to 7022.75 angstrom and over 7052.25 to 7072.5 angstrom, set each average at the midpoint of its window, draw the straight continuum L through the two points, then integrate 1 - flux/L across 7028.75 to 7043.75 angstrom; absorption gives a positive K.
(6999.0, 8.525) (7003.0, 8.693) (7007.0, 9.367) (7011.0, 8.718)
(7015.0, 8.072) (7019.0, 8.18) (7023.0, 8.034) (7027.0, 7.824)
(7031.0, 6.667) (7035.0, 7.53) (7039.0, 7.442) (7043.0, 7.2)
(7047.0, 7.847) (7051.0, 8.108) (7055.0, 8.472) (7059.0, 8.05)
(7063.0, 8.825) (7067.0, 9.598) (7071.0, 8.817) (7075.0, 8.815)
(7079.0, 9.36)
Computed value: 2.05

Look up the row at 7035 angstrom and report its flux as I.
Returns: 7.53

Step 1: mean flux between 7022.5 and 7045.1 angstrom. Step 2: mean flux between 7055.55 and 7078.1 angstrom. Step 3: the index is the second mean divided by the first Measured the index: 1.19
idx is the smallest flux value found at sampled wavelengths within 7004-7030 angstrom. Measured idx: 7.824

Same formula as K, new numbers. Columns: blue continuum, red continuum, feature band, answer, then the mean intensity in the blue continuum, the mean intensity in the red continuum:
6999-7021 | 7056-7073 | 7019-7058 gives 4.43 angstrom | 8.6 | 8.8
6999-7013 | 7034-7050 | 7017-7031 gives 0.66 angstrom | 8.87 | 7.54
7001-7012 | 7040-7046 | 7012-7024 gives 0.41 angstrom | 8.94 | 7.35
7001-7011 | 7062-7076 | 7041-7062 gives 2.43 angstrom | 8.97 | 9.04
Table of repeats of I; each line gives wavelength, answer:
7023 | 8.034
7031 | 6.667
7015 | 8.072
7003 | 8.693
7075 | 8.815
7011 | 8.718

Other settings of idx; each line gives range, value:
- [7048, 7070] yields 8.05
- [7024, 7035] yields 6.667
